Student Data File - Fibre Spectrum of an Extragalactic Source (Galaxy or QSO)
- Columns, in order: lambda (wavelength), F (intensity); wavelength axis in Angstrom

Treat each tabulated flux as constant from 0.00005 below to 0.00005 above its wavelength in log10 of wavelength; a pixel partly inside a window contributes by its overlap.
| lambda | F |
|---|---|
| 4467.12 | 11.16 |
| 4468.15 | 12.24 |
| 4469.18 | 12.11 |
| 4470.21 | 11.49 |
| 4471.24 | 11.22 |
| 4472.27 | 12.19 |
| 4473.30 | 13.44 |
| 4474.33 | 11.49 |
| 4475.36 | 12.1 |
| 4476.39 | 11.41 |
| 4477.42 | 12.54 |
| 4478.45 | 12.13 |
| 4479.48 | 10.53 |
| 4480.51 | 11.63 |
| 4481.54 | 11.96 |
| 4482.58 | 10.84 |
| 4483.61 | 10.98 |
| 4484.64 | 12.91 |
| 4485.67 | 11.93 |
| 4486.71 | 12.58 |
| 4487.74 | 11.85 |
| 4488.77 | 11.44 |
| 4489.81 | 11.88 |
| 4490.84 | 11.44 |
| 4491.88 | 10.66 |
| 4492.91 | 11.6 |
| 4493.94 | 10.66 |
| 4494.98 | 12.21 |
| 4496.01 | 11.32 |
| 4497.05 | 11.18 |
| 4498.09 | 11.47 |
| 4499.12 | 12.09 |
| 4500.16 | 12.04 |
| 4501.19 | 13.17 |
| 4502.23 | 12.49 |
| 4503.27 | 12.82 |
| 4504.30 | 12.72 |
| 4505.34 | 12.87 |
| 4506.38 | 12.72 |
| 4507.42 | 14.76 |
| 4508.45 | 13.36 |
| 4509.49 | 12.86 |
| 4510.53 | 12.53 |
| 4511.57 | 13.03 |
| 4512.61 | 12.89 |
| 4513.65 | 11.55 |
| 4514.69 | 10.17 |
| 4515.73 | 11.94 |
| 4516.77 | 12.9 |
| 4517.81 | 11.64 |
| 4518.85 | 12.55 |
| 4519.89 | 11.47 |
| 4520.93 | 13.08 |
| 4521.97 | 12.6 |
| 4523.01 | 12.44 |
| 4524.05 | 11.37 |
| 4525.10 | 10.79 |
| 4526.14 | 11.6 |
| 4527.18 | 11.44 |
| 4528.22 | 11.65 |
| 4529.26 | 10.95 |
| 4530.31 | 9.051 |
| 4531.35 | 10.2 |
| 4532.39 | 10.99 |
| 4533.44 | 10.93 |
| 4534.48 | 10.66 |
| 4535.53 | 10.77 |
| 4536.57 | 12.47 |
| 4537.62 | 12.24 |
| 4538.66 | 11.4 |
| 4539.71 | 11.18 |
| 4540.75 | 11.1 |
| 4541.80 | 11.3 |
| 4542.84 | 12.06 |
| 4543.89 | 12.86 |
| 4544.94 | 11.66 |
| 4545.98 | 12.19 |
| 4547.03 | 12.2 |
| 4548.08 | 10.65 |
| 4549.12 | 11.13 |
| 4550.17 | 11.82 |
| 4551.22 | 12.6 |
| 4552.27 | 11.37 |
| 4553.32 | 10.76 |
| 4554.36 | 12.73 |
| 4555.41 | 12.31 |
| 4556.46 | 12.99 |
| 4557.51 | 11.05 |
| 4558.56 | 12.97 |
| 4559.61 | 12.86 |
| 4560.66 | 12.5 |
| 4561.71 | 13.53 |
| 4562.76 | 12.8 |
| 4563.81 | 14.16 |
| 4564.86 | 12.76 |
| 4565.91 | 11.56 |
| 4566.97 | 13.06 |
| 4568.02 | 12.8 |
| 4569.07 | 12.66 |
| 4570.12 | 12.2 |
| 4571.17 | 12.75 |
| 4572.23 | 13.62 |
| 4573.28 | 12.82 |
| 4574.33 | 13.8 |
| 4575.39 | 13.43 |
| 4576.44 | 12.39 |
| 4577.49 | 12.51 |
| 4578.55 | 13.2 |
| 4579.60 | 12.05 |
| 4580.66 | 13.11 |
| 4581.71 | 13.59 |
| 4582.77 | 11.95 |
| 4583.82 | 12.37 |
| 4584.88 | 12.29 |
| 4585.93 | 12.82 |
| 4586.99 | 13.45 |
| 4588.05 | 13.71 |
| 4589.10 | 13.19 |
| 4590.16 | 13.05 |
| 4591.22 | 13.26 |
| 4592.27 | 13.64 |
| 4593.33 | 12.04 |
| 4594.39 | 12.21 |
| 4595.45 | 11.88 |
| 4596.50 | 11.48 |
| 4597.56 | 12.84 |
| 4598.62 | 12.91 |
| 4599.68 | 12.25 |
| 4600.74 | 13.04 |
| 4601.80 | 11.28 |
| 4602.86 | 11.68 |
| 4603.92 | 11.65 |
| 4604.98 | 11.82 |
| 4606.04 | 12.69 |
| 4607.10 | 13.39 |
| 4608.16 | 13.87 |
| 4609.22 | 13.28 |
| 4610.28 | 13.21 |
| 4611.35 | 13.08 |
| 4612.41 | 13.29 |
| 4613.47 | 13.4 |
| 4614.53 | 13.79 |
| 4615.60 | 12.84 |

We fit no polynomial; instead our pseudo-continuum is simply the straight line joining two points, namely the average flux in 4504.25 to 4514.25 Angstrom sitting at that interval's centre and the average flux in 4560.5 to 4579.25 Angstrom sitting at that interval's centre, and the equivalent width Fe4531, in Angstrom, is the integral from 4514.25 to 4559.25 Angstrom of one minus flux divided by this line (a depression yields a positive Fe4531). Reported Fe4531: 4.4 Angstrom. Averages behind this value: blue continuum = 12.9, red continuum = 12.9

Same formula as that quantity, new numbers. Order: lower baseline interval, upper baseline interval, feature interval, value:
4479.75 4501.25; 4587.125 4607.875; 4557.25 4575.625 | -0.8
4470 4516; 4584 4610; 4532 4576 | 0.8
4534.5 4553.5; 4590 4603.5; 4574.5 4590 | -0.9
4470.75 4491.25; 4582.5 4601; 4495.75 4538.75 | 0.6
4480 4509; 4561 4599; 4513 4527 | 0.5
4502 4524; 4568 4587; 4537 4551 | 1.1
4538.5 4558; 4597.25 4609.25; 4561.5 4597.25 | -1.9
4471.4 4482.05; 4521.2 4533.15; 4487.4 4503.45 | -0.1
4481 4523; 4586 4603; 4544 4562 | 0.5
